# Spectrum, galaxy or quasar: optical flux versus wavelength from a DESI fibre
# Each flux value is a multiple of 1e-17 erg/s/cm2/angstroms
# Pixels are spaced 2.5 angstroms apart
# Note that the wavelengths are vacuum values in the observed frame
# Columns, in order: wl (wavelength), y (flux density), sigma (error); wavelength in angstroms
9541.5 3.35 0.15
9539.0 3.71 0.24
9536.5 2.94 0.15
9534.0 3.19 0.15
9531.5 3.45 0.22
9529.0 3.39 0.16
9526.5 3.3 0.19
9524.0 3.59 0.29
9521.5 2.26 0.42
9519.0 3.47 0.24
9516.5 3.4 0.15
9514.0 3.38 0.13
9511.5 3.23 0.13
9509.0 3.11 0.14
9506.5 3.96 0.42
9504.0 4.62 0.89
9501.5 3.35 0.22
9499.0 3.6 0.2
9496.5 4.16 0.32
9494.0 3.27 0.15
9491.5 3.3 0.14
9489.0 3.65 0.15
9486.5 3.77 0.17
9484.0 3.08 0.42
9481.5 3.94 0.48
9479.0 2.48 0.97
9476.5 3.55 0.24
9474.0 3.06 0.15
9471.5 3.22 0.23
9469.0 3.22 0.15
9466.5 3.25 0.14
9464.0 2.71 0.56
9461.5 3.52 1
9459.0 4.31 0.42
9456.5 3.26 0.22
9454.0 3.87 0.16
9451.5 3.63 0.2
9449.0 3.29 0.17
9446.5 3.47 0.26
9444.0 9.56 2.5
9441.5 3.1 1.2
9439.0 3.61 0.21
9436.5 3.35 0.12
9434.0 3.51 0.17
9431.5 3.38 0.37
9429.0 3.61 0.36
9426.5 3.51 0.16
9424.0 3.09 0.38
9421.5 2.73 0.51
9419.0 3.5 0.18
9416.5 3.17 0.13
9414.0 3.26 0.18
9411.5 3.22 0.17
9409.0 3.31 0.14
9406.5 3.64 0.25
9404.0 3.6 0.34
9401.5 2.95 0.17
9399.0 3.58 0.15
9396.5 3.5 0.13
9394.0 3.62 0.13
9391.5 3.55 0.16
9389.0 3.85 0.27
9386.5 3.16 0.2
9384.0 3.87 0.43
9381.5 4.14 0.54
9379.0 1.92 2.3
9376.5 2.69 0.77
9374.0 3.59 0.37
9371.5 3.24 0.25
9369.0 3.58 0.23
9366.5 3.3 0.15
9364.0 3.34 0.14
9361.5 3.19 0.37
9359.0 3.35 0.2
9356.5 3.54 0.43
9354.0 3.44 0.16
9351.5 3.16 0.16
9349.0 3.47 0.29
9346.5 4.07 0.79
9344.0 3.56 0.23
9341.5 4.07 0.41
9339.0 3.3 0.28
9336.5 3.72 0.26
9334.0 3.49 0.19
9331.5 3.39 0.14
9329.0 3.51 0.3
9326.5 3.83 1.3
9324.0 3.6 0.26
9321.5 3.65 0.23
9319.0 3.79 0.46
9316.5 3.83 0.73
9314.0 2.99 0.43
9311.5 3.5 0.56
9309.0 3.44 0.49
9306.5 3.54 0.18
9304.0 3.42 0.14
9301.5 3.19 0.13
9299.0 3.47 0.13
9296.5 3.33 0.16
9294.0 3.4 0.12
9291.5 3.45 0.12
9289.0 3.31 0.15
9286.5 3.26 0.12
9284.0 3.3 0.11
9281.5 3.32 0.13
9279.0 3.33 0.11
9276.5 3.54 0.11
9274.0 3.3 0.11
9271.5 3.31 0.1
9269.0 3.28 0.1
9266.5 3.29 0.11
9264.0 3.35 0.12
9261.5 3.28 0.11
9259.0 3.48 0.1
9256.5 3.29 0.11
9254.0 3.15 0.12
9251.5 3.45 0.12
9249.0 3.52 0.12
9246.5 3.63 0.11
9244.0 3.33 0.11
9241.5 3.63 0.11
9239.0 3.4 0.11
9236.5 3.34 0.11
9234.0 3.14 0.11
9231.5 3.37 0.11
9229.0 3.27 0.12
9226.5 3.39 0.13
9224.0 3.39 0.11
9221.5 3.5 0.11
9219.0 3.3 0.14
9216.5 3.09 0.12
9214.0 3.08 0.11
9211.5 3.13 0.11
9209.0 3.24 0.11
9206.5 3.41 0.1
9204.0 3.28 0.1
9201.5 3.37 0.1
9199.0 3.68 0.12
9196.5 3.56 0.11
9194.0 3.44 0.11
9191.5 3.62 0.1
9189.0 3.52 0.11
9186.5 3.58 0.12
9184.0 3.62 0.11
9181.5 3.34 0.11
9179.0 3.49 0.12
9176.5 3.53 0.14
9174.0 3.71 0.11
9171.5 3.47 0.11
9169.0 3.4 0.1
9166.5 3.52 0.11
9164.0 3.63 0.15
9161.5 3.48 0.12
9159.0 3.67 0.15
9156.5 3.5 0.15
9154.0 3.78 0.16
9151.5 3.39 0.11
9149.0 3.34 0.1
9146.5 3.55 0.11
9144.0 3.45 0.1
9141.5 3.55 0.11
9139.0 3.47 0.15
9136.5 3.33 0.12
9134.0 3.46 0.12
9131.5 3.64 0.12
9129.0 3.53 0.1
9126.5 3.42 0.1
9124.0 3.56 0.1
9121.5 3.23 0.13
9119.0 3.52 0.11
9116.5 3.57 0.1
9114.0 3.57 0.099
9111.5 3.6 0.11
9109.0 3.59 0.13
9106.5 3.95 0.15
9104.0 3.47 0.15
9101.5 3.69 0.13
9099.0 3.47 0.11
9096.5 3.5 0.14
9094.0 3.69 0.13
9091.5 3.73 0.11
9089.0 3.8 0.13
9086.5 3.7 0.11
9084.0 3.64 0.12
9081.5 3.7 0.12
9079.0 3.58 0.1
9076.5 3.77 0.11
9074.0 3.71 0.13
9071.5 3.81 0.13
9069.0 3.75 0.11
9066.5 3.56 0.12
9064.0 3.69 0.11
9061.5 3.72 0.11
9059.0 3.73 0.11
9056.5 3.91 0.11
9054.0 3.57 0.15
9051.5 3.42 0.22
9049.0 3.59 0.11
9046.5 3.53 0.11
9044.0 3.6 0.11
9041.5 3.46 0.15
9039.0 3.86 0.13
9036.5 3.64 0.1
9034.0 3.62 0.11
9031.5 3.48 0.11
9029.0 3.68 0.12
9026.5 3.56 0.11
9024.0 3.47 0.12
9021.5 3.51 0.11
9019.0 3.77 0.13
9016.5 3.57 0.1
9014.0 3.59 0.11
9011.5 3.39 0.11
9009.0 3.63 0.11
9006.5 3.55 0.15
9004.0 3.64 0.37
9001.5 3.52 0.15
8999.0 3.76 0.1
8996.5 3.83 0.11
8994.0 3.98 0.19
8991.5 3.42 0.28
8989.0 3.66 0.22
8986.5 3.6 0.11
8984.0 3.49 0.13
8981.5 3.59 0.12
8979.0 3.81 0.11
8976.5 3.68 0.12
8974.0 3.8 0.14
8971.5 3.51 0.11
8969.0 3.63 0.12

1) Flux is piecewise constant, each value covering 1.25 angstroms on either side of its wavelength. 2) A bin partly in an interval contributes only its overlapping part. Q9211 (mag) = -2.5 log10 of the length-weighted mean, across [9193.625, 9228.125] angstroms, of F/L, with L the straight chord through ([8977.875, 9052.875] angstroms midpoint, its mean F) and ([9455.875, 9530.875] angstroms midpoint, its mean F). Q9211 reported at 0.06 mag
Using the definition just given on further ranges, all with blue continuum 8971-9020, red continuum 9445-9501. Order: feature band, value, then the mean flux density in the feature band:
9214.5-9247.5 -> 0.06 mag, 3.36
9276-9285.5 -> 0.06 mag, 3.36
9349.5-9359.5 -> 0.04 mag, 3.38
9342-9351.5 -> -0.04 mag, 3.66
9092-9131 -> 0.01 mag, 3.56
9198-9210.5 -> 0.06 mag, 3.39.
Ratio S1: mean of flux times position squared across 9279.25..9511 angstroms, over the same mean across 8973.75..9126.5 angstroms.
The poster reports 1.0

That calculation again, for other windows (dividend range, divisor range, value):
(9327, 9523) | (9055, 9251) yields 1.05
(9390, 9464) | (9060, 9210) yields 1.09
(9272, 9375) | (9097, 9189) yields 1.02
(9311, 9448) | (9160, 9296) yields 1.08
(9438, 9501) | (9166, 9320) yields 1.13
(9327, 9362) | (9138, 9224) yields 1.06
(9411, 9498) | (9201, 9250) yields 1.12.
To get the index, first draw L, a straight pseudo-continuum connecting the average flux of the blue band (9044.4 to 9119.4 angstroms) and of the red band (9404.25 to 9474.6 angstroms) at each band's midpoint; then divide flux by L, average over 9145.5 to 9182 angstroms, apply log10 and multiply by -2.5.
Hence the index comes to 0.03 mag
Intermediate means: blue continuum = 3.65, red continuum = 3.59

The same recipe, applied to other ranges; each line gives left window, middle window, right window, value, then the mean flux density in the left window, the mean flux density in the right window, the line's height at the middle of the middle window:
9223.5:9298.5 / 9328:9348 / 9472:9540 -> -0.08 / 3.36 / 3.41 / 3.38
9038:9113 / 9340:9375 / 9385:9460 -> 0.05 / 3.66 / 3.64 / 3.64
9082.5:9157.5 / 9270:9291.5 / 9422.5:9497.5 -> 0.08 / 3.56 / 3.62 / 3.59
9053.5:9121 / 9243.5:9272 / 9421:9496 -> 0.08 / 3.66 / 3.59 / 3.63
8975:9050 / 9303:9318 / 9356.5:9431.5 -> -0.02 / 3.62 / 3.35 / 3.41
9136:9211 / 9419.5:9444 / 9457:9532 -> -0.07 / 3.5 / 3.42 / 3.43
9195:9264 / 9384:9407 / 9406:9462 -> 0.04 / 3.36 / 3.69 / 3.63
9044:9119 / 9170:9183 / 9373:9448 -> 0.04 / 3.65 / 3.57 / 3.63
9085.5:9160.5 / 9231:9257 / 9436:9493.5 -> 0.06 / 3.56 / 3.66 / 3.59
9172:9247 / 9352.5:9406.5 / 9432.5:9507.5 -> 0.06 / 3.41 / 3.69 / 3.59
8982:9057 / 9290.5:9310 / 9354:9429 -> 0.00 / 3.61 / 3.35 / 3.41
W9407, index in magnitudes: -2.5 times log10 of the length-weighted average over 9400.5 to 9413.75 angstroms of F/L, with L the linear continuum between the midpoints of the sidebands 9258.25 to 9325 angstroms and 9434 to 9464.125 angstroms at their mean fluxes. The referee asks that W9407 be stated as 0.15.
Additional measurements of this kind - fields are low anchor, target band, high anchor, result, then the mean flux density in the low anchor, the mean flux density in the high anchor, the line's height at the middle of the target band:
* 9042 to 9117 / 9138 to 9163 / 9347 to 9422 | 0.020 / 3.65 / 3.36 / 3.58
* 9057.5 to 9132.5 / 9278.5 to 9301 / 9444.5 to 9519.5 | 0.073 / 3.63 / 3.53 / 3.58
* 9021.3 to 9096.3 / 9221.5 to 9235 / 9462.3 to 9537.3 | 0.066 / 3.65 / 3.37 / 3.54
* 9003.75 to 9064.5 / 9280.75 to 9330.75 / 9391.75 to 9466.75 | 0.046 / 3.61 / 3.61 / 3.61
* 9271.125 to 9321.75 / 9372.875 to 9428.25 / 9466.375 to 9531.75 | 0.023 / 3.41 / 3.41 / 3.41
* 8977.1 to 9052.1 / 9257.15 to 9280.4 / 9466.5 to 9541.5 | 0.048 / 3.61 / 3.4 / 3.5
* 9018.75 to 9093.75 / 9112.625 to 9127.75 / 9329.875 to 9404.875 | 0.039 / 3.65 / 3.44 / 3.61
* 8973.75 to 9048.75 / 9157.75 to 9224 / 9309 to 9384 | 0.028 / 3.62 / 3.46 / 3.54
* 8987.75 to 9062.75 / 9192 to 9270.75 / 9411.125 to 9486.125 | 0.072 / 3.62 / 3.56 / 3.59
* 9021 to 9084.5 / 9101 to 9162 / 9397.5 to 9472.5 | 0.029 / 3.64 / 3.58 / 3.63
